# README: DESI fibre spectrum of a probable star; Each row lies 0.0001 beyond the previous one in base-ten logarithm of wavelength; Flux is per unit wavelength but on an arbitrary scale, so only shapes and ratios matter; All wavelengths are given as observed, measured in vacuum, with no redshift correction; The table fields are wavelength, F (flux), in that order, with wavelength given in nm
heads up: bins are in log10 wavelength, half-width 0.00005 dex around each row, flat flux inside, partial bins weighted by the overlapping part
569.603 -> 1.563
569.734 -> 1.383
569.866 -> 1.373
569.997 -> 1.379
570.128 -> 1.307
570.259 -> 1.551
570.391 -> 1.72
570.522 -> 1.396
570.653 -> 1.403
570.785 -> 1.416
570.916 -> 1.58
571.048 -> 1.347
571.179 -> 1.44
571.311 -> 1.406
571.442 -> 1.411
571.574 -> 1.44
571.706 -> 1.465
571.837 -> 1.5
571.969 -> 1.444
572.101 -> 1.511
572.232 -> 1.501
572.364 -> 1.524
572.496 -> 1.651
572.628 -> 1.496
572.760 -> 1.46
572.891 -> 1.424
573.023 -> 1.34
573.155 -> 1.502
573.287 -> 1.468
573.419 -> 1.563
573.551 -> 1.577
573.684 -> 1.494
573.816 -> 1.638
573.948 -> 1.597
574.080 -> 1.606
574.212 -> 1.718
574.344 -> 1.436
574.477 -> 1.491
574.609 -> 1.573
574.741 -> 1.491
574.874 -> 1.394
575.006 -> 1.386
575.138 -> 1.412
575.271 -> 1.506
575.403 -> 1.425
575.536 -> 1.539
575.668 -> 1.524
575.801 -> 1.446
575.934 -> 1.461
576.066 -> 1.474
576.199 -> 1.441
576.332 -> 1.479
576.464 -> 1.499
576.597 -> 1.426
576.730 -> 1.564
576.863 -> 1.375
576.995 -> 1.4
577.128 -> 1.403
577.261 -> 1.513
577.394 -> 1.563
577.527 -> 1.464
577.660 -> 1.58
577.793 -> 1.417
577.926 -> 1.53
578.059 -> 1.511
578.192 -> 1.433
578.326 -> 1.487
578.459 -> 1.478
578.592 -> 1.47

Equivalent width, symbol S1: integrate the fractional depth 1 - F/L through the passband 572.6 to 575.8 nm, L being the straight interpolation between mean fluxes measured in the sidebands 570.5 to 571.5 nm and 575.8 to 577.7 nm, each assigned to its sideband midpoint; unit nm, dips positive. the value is -0.11 nm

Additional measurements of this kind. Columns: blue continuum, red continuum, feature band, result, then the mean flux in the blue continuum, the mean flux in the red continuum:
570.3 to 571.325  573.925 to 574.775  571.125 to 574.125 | 0.035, 1.47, 1.56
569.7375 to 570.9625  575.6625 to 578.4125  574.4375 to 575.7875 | -0.004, 1.45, 1.47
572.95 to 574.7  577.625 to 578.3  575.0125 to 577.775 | 0.064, 1.54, 1.49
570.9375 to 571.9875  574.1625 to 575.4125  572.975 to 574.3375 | -0.075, 1.44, 1.48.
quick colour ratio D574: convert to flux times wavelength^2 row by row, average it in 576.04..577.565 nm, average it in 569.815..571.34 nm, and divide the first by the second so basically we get 1.0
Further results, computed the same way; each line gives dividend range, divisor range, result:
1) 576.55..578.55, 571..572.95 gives 1.02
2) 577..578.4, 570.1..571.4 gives 1.04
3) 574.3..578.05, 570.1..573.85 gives 1.01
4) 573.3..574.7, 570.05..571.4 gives 1.09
